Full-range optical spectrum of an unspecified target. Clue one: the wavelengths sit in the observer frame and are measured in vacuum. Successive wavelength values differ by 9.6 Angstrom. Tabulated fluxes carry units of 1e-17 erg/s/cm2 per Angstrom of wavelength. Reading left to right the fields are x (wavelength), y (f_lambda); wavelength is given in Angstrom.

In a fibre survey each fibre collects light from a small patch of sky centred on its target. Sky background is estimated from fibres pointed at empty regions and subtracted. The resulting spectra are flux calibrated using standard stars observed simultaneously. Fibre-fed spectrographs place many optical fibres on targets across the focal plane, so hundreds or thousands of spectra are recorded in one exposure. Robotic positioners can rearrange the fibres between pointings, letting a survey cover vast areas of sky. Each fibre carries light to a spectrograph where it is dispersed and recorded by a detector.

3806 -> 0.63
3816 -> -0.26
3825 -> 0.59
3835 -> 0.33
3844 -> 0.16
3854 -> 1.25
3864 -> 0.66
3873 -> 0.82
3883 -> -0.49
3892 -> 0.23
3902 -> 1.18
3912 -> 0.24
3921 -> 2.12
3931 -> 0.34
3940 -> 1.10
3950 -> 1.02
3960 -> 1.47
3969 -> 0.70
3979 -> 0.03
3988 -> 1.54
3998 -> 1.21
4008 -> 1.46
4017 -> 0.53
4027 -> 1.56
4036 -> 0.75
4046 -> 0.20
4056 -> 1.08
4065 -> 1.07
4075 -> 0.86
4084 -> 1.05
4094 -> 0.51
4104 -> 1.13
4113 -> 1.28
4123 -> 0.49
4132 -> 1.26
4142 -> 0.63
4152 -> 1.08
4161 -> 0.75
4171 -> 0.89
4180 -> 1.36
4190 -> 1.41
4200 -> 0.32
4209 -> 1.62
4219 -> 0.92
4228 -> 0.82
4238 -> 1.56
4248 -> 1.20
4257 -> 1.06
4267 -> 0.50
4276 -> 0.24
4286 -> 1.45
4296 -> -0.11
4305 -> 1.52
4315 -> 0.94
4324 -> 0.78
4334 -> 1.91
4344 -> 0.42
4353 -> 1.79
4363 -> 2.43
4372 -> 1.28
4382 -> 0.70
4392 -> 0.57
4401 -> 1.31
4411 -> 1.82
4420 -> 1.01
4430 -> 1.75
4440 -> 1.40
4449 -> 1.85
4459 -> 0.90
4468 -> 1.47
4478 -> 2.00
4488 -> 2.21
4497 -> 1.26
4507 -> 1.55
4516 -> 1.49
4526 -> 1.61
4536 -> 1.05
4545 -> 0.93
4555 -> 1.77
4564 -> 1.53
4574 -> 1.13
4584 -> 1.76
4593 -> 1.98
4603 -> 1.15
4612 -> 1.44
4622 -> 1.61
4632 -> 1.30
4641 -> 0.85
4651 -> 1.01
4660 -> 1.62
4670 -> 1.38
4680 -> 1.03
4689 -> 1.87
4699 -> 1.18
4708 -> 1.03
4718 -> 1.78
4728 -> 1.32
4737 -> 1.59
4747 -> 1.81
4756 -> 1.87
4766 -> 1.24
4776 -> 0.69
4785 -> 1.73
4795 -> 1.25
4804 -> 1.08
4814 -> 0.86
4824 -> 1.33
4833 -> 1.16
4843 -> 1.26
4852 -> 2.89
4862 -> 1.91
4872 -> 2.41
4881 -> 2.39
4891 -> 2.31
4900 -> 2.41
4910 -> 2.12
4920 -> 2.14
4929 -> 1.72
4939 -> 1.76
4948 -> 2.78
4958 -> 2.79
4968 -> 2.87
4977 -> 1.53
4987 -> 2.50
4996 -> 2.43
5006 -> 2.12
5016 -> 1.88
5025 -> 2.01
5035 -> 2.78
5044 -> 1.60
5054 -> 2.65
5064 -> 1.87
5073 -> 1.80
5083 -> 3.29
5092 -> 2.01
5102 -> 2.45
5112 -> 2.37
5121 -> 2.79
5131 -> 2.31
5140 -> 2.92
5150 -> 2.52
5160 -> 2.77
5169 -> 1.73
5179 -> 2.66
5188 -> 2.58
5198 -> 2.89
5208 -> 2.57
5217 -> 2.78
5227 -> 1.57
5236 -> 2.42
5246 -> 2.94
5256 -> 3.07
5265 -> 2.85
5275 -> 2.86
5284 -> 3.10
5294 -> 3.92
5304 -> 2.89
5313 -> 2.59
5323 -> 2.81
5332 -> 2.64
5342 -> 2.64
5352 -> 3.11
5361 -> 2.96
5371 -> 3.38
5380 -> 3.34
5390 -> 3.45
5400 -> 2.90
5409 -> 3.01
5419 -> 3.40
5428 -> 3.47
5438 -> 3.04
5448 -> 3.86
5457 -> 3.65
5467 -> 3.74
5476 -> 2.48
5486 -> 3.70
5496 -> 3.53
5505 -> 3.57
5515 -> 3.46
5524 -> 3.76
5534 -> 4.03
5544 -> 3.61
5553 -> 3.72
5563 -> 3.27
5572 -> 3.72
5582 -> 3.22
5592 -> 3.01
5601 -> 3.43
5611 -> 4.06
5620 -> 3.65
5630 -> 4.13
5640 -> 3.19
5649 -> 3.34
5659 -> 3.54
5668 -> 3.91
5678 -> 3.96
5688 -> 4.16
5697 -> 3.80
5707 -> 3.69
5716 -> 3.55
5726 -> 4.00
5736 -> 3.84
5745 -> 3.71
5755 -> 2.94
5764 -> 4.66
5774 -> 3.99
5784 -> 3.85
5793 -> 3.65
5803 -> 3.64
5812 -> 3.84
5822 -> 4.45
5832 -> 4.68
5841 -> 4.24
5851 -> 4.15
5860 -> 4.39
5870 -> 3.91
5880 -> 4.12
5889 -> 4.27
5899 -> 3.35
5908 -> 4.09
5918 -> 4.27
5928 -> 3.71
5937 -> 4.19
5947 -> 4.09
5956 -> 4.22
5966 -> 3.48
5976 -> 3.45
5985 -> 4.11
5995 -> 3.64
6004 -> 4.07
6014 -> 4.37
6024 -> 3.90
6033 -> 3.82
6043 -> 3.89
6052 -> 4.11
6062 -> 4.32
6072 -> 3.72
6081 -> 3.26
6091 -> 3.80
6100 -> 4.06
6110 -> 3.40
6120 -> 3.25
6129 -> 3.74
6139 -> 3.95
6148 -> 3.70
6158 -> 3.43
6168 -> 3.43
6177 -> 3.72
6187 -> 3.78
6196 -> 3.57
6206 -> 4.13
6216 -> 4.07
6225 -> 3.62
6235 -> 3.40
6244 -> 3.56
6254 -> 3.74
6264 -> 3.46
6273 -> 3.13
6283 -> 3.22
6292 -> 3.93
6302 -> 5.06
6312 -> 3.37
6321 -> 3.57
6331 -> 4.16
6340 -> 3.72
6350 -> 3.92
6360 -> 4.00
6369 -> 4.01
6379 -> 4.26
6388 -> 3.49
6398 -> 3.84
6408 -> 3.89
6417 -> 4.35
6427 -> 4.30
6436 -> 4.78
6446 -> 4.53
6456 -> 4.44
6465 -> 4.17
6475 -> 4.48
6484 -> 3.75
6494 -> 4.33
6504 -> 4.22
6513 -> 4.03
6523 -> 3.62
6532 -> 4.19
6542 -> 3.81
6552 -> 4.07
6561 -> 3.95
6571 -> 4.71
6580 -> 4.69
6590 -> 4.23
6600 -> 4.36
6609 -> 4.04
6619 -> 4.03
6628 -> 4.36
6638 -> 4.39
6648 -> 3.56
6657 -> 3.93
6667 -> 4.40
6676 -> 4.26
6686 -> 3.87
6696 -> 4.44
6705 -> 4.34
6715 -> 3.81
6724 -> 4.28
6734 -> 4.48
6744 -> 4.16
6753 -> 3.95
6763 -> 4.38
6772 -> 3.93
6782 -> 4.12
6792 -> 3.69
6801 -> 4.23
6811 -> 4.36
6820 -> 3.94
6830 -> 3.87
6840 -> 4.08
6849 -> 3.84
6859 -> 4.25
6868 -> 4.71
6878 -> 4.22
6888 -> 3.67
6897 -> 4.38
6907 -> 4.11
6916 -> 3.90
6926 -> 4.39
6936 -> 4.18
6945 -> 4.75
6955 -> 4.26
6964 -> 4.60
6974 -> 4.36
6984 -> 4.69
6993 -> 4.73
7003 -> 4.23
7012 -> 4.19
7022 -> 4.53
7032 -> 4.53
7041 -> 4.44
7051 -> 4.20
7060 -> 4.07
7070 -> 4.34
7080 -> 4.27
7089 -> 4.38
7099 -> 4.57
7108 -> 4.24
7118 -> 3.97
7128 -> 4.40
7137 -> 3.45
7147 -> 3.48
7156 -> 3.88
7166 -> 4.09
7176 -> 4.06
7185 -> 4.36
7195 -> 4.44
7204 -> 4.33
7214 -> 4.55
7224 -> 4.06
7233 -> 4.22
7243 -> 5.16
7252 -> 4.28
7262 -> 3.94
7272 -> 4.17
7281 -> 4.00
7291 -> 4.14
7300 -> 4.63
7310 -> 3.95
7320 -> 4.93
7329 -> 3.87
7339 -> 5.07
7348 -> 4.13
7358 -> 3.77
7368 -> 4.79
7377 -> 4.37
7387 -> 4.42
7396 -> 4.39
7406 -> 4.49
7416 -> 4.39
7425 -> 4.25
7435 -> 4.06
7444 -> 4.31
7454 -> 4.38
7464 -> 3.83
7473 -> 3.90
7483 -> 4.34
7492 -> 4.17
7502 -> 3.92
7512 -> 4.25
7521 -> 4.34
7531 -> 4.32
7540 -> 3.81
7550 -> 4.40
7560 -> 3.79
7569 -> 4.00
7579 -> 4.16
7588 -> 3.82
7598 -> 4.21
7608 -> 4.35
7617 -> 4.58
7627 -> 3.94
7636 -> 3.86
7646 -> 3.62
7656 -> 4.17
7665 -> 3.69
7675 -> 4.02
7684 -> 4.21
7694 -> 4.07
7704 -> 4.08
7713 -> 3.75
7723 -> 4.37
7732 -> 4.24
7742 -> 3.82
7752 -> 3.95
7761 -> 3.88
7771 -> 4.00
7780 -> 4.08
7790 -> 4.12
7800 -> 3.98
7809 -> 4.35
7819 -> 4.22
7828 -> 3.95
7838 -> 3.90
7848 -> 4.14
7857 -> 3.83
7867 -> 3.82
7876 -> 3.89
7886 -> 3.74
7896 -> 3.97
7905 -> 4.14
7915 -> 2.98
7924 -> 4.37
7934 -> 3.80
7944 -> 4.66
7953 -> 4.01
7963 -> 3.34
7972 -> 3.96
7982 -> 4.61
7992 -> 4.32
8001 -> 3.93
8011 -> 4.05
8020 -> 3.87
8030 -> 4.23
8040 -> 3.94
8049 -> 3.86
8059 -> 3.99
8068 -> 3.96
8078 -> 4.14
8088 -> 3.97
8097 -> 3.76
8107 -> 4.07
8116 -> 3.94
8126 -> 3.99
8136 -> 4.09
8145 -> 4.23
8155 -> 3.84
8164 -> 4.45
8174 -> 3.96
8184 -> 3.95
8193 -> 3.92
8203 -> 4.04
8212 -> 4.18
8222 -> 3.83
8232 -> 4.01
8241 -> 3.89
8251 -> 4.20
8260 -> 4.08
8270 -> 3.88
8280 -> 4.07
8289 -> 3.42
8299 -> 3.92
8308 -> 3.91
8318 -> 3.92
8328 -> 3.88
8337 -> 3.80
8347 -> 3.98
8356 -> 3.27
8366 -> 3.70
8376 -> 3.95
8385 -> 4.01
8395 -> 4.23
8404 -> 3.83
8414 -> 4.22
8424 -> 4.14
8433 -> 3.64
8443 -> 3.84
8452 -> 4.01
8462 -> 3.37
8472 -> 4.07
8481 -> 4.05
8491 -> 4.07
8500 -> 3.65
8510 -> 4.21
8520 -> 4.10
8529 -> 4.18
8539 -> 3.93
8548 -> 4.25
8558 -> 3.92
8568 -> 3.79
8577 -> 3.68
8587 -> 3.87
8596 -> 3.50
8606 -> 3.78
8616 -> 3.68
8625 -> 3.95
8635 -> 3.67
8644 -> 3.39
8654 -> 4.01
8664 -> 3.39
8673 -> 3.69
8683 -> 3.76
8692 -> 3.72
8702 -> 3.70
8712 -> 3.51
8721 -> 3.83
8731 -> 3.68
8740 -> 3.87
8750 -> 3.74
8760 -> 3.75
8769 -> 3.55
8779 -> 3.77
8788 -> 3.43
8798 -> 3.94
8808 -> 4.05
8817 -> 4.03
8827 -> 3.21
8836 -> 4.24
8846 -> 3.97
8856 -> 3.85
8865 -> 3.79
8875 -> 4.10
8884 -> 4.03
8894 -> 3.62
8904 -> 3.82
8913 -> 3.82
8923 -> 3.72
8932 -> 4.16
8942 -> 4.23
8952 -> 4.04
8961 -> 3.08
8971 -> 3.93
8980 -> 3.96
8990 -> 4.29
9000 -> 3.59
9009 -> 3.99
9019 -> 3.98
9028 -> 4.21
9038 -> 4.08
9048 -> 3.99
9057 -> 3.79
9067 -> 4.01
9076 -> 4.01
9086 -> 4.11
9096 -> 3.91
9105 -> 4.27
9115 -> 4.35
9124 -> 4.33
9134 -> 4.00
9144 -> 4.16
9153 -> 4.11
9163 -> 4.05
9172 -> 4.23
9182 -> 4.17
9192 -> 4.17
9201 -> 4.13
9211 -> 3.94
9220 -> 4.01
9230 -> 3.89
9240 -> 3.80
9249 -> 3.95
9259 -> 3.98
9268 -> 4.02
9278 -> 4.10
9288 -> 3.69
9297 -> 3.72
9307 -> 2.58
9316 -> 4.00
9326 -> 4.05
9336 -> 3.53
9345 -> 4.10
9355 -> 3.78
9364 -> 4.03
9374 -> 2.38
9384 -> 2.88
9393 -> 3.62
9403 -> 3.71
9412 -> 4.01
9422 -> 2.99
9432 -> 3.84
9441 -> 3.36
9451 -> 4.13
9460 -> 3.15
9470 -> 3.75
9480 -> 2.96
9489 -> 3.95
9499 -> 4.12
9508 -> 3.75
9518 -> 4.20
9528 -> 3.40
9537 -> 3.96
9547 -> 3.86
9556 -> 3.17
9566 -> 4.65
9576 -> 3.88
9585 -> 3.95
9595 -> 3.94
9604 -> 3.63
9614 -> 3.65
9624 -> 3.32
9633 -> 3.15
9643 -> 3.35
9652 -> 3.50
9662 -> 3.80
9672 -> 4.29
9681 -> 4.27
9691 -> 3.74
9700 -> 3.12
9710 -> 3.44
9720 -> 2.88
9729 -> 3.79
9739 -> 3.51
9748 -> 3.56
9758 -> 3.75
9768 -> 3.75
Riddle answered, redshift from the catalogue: 0.213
